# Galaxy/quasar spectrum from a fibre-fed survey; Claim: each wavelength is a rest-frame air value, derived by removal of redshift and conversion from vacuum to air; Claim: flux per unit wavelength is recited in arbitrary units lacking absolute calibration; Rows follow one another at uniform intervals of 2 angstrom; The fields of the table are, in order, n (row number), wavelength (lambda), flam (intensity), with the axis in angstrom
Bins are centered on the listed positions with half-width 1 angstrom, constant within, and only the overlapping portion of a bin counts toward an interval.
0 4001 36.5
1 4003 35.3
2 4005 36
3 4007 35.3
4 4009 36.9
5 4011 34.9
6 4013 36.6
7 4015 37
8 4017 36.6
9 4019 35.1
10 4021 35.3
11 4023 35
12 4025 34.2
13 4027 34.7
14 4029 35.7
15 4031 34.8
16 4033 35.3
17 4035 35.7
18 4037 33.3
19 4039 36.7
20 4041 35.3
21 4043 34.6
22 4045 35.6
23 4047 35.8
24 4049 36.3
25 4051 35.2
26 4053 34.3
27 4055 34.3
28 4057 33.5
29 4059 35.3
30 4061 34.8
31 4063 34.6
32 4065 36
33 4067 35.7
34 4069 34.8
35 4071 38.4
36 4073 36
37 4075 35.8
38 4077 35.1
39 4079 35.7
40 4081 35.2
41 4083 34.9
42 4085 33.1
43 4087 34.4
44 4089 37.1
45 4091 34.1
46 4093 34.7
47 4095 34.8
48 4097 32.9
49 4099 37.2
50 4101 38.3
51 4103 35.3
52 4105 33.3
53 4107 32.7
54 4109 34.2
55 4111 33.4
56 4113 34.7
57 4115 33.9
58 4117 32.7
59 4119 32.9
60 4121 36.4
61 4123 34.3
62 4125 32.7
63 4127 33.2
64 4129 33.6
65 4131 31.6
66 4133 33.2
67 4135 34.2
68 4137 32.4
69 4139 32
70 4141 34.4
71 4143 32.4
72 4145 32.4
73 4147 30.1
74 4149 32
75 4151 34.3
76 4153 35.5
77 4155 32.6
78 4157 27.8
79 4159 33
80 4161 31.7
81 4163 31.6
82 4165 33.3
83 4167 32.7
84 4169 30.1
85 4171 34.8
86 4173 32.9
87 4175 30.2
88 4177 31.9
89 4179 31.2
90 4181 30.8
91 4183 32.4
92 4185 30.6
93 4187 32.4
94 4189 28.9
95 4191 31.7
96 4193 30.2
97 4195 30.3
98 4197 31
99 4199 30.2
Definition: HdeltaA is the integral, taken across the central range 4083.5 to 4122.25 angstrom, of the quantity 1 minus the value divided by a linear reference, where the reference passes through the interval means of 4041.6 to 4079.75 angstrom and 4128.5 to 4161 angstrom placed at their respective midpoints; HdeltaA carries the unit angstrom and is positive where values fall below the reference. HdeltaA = -0.67 angstrom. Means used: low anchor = 35.4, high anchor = 32.6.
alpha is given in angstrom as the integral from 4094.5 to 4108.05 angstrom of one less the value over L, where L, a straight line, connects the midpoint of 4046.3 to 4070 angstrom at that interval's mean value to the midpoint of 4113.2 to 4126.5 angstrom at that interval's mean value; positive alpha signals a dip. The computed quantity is -0.3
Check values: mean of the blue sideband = 35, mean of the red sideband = 33.8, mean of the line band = 34.9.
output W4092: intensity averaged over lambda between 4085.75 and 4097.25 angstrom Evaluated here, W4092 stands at 34.7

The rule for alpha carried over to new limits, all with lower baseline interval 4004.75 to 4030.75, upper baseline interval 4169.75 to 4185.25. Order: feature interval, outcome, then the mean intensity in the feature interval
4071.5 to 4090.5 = -0.7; 35.3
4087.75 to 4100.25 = -0.5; 35.2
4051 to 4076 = -0.5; 35.3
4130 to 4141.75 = 0.0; 32.9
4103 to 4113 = -0.1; 33.7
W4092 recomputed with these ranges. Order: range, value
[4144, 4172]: 32.3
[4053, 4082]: 35.3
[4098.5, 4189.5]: 32.9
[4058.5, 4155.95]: 34.3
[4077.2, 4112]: 34.8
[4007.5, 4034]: 35.5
